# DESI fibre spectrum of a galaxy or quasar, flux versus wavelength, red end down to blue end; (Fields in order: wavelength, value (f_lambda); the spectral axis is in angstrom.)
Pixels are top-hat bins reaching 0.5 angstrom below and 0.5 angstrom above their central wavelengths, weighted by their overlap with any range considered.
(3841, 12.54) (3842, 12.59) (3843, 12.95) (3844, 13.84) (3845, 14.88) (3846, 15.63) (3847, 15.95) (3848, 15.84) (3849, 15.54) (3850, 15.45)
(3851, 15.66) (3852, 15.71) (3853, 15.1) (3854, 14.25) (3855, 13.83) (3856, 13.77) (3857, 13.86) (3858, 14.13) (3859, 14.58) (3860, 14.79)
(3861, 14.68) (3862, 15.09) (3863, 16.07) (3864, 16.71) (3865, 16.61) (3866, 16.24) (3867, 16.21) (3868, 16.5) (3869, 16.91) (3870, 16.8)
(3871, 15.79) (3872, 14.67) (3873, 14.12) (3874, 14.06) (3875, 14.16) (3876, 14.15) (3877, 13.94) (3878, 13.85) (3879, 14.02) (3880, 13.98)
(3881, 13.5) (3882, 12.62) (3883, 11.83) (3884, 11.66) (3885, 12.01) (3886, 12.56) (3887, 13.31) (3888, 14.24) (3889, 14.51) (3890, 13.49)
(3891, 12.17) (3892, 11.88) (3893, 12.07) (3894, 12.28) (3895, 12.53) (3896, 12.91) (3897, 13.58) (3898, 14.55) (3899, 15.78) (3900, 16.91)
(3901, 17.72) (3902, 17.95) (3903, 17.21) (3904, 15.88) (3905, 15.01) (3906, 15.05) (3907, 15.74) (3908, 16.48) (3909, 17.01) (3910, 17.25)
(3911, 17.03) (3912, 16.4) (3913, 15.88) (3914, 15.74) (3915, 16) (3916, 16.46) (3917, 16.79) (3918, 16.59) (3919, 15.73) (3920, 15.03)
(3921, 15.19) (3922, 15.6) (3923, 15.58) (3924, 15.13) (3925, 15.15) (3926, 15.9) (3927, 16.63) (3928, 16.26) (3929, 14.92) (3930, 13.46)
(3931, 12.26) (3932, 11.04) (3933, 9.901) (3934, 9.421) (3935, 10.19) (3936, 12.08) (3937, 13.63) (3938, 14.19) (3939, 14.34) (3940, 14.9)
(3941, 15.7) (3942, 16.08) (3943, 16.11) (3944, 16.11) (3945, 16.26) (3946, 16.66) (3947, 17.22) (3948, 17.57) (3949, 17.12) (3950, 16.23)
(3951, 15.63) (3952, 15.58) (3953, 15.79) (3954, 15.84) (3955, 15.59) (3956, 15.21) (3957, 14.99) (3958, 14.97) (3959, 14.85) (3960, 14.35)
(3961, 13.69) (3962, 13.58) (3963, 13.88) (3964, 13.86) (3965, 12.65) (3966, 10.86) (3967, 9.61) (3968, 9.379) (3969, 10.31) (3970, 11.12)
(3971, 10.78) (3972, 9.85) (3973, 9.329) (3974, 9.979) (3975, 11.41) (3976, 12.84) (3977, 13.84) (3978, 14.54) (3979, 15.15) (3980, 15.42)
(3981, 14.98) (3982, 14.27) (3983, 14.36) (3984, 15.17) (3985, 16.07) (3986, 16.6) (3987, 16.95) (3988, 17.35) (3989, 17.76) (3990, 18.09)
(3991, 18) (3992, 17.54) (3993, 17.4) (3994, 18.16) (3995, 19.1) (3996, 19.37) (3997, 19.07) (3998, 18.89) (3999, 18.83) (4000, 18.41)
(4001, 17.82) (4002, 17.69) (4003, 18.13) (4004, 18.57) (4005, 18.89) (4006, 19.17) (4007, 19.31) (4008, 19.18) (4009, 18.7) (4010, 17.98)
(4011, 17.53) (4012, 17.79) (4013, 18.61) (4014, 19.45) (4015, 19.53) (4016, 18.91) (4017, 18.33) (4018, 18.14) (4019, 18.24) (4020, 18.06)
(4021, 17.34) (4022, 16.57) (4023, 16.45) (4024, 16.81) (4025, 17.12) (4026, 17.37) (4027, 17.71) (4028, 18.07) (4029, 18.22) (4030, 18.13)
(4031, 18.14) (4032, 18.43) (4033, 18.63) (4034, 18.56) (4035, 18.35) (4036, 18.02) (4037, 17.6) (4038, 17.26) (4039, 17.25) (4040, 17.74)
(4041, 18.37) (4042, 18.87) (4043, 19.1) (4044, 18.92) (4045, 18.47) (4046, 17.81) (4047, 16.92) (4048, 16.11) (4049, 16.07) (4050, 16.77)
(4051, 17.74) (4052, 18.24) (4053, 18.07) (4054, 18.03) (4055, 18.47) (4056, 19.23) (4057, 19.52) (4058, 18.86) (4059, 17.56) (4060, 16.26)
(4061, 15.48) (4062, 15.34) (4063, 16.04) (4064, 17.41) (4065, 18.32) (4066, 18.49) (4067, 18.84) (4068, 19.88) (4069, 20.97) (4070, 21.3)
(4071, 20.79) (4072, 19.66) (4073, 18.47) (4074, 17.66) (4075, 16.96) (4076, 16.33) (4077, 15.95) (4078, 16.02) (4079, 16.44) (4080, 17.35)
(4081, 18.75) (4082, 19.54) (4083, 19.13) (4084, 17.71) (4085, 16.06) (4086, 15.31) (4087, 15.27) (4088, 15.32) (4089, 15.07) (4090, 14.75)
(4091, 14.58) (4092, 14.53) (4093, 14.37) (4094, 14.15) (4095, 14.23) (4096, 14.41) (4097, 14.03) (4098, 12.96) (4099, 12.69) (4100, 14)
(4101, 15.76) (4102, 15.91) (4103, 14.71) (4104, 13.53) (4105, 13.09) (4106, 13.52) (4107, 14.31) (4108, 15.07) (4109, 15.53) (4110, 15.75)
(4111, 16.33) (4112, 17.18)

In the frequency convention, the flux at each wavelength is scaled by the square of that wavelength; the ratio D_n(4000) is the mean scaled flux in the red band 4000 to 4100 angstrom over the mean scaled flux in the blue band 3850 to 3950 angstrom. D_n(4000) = 1.27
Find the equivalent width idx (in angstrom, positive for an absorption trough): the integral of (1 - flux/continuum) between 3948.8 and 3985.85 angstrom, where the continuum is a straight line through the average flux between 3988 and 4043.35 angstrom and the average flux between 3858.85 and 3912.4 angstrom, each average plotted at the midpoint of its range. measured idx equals 7.2 angstrom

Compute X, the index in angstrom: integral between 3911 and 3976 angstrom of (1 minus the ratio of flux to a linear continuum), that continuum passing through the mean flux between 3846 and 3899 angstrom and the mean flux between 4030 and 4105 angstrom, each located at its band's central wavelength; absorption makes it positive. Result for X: 4.7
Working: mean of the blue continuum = 14.3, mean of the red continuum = 17.1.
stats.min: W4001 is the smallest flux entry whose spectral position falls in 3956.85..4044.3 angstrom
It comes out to 9.329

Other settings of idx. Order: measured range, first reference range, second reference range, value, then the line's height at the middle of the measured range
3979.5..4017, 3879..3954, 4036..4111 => -4.7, 15.8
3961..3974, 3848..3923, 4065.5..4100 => 3.6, 15.6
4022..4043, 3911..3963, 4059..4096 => -1.9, 16.4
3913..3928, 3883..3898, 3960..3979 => -4.0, 12.5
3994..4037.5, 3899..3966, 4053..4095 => -4.9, 16.4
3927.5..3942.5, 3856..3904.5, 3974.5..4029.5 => 2.4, 15.8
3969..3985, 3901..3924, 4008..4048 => 4.0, 17.2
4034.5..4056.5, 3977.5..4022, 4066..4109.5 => -1.3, 16.9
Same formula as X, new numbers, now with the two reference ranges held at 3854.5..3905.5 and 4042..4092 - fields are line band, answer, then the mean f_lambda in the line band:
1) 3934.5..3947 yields 0.56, 14.8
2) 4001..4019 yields -2.10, 18.6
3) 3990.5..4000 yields -1.22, 18.5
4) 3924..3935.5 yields 1.51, 13.3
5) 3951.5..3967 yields 1.52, 14.2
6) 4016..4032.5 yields -0.86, 17.7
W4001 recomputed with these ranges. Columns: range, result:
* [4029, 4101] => 12.69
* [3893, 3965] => 9.421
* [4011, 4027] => 16.45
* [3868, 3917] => 11.66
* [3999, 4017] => 17.53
